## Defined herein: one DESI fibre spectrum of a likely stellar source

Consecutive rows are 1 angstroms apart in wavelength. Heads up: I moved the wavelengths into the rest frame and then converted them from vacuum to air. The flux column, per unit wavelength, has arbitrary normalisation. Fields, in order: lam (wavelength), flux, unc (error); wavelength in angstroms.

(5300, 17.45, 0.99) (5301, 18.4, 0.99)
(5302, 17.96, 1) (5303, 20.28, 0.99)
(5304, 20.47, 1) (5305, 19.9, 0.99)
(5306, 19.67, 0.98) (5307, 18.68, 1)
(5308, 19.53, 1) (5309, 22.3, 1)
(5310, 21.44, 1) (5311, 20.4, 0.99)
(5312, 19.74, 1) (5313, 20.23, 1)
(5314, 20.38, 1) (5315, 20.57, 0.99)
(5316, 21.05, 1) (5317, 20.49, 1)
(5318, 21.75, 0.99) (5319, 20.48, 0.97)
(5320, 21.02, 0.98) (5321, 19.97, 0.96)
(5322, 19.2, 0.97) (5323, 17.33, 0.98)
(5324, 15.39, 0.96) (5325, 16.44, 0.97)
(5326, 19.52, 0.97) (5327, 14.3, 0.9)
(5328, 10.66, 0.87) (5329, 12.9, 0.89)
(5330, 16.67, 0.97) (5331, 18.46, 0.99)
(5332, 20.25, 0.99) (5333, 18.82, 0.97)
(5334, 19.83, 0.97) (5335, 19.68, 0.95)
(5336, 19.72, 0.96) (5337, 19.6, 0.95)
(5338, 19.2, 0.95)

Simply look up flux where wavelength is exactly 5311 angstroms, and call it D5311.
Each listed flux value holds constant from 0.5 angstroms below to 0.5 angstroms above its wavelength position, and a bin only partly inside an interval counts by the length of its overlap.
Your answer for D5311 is 20.4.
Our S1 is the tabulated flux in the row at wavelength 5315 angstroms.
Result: 20.57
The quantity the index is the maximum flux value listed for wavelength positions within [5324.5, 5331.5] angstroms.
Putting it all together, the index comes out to 19.52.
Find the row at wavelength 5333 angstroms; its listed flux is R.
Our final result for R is 18.82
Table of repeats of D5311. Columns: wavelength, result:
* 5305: 19.9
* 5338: 19.2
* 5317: 20.49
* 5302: 17.96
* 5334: 19.83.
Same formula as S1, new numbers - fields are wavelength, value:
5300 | 17.45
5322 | 19.2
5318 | 21.75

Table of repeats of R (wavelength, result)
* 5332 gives 20.25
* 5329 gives 12.9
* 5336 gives 19.72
